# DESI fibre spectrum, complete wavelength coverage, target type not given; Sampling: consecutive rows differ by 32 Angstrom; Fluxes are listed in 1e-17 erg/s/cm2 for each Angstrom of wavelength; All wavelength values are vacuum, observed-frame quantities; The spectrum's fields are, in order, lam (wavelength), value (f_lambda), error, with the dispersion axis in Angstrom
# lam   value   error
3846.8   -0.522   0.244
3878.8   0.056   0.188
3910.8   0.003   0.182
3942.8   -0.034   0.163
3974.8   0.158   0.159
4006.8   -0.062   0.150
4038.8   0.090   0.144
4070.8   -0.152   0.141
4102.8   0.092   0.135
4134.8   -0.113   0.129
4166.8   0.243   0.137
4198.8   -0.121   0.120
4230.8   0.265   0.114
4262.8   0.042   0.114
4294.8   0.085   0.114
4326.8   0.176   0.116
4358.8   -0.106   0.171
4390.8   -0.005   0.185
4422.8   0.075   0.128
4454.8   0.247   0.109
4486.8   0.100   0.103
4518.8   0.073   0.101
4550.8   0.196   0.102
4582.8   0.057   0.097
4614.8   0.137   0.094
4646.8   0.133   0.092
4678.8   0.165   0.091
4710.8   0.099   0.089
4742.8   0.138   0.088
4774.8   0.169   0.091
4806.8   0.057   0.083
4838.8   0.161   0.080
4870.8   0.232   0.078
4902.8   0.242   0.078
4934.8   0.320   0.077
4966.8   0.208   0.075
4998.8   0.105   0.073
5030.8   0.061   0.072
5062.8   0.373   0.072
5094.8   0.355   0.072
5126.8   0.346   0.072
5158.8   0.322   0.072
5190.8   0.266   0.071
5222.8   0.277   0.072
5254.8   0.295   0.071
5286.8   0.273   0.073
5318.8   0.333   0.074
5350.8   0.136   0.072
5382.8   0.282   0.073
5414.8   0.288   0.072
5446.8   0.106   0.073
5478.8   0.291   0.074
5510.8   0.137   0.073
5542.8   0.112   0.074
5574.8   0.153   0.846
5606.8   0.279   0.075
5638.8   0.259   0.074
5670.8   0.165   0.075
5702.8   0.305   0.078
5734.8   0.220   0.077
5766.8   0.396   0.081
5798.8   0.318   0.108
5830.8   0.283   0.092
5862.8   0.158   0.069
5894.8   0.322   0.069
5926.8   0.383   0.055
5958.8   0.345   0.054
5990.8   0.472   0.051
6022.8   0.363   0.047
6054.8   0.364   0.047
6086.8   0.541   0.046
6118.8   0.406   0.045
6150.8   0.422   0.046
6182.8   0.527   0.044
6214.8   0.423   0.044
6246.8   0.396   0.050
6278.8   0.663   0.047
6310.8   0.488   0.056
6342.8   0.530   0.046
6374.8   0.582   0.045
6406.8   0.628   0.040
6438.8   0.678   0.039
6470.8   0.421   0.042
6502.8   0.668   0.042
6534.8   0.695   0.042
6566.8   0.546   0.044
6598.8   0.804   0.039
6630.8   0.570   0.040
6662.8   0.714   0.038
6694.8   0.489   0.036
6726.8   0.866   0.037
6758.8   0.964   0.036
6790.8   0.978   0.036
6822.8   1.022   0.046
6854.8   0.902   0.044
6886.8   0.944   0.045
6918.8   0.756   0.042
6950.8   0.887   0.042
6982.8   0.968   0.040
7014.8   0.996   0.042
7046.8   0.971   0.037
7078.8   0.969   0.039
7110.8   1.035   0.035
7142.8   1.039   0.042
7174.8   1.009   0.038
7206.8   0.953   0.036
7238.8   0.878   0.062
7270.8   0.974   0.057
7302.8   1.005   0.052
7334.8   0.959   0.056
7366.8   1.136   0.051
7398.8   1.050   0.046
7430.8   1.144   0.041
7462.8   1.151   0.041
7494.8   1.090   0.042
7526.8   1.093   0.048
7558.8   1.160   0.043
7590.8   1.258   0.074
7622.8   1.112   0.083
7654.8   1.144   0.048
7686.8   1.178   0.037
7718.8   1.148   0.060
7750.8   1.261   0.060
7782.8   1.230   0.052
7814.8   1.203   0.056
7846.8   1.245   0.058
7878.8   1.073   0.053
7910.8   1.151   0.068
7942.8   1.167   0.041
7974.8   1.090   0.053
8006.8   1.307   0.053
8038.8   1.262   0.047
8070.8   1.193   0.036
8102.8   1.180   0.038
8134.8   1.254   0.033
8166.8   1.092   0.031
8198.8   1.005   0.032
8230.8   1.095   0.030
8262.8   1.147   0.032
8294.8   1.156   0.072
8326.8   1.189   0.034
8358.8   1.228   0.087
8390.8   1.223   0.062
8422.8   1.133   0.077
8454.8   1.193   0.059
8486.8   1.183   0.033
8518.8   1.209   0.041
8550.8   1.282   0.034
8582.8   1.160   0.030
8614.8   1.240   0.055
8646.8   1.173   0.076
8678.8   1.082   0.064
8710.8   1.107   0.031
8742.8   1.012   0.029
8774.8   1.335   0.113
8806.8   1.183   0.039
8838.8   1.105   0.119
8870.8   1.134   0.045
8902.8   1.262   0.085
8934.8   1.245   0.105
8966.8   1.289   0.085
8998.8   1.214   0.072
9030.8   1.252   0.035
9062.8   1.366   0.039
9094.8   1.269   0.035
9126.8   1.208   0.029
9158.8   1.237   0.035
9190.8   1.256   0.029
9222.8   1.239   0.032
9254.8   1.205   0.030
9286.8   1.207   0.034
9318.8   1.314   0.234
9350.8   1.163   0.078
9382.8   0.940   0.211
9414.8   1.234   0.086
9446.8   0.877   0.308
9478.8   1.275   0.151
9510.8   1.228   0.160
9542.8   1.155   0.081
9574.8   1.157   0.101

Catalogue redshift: 0.687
